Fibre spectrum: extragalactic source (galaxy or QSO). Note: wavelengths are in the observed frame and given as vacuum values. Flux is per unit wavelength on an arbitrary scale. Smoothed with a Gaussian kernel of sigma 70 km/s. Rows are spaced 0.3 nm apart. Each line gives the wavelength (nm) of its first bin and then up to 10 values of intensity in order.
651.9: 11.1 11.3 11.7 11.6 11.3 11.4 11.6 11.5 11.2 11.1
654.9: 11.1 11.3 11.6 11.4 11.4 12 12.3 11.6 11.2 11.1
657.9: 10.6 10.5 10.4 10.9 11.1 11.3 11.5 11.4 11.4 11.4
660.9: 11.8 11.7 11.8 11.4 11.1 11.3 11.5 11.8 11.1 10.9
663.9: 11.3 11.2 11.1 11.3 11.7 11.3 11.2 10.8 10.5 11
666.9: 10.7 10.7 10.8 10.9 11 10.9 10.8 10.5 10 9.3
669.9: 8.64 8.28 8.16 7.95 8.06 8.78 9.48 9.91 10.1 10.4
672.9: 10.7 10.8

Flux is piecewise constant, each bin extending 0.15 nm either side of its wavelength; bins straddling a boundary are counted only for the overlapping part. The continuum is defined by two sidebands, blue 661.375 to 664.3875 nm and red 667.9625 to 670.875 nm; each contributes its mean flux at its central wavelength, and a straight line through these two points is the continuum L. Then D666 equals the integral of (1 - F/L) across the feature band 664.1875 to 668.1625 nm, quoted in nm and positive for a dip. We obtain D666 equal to -0.21 nm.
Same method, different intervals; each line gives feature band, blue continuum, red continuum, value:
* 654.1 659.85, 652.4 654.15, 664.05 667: 0.070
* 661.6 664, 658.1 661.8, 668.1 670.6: -0.114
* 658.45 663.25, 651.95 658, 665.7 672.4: -0.266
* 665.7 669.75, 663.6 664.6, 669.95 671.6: -0.435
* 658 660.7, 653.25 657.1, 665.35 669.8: 0.031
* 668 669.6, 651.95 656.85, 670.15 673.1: -0.149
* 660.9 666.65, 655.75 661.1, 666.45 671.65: -0.407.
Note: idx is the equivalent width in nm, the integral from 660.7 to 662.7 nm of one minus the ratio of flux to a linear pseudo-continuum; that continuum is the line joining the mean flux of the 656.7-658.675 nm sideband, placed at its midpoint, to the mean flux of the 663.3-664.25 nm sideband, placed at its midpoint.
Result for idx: -0.078 nm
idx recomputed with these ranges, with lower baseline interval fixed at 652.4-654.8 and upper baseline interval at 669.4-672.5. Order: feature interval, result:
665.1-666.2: -0.17 nm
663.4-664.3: -0.11 nm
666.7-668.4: -0.26 nm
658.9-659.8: -0.06 nm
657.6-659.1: 0.00 nm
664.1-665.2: -0.17 nm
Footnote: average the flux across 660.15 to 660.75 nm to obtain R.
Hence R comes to 11.4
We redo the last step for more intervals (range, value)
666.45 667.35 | 10.8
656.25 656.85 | 12.2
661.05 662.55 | 11.5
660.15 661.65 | 11.6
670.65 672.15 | 8.84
